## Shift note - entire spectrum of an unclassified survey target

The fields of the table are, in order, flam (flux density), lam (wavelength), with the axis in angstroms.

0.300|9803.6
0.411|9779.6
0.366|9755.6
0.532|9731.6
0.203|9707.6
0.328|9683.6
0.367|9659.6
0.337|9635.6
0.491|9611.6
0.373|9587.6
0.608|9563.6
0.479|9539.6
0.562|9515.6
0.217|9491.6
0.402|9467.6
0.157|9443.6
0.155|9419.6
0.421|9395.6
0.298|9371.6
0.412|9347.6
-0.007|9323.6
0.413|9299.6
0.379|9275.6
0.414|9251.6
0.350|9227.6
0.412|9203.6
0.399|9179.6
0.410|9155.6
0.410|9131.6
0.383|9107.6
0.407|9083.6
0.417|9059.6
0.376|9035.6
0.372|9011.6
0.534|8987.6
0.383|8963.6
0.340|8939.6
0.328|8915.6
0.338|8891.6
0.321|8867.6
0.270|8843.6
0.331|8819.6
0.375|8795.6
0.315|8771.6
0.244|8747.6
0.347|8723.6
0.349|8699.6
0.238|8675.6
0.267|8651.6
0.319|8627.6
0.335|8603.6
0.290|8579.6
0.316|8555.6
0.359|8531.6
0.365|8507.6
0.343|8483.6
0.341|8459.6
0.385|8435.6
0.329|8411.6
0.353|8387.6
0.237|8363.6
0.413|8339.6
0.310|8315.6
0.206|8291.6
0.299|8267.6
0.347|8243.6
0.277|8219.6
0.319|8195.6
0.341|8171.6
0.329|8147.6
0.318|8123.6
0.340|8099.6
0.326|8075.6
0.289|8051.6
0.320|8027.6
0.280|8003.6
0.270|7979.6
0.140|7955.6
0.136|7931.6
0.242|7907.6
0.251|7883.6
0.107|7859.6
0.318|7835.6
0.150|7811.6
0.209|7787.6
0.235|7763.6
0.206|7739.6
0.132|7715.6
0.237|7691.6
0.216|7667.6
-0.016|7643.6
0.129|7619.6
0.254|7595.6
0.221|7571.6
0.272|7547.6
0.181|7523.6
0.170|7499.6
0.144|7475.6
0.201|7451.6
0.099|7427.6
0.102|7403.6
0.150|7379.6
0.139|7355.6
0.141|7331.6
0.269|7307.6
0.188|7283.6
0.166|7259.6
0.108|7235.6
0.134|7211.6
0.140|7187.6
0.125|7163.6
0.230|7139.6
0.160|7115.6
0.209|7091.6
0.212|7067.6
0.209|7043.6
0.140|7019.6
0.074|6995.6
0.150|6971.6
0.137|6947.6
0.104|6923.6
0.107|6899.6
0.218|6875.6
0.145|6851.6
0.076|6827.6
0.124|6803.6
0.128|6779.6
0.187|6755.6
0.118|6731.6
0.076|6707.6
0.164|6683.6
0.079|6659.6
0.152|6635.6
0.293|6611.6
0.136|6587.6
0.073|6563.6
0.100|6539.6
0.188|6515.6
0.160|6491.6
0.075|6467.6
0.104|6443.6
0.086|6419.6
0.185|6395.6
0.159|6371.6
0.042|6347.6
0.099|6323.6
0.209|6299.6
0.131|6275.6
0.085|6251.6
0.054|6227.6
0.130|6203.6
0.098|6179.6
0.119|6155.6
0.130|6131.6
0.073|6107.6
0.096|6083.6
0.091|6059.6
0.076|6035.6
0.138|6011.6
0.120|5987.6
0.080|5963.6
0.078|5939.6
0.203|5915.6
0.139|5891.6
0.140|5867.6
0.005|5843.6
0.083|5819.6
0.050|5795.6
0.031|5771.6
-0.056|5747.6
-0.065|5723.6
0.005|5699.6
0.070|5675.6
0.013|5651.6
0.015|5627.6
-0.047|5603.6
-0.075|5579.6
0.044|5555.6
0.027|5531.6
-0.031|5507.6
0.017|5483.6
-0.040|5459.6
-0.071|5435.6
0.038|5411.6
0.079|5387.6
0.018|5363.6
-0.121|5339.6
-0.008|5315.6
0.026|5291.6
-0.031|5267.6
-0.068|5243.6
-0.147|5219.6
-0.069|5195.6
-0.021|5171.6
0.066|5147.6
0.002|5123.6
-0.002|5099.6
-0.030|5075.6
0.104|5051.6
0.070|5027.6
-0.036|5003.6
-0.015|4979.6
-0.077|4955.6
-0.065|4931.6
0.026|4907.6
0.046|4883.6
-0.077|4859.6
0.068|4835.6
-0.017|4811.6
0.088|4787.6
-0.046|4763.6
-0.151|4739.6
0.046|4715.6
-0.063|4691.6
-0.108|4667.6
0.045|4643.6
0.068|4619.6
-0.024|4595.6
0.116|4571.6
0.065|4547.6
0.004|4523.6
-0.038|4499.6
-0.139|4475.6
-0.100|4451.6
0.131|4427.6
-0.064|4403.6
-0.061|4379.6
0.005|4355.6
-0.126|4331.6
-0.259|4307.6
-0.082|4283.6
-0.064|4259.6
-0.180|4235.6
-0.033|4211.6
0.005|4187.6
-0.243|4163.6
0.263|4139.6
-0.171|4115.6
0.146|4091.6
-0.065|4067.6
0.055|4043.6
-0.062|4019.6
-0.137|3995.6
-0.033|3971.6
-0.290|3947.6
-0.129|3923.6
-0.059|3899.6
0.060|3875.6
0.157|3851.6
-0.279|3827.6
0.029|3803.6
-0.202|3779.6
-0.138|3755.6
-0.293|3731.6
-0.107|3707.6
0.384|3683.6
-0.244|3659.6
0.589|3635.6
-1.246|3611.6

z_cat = 1.00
